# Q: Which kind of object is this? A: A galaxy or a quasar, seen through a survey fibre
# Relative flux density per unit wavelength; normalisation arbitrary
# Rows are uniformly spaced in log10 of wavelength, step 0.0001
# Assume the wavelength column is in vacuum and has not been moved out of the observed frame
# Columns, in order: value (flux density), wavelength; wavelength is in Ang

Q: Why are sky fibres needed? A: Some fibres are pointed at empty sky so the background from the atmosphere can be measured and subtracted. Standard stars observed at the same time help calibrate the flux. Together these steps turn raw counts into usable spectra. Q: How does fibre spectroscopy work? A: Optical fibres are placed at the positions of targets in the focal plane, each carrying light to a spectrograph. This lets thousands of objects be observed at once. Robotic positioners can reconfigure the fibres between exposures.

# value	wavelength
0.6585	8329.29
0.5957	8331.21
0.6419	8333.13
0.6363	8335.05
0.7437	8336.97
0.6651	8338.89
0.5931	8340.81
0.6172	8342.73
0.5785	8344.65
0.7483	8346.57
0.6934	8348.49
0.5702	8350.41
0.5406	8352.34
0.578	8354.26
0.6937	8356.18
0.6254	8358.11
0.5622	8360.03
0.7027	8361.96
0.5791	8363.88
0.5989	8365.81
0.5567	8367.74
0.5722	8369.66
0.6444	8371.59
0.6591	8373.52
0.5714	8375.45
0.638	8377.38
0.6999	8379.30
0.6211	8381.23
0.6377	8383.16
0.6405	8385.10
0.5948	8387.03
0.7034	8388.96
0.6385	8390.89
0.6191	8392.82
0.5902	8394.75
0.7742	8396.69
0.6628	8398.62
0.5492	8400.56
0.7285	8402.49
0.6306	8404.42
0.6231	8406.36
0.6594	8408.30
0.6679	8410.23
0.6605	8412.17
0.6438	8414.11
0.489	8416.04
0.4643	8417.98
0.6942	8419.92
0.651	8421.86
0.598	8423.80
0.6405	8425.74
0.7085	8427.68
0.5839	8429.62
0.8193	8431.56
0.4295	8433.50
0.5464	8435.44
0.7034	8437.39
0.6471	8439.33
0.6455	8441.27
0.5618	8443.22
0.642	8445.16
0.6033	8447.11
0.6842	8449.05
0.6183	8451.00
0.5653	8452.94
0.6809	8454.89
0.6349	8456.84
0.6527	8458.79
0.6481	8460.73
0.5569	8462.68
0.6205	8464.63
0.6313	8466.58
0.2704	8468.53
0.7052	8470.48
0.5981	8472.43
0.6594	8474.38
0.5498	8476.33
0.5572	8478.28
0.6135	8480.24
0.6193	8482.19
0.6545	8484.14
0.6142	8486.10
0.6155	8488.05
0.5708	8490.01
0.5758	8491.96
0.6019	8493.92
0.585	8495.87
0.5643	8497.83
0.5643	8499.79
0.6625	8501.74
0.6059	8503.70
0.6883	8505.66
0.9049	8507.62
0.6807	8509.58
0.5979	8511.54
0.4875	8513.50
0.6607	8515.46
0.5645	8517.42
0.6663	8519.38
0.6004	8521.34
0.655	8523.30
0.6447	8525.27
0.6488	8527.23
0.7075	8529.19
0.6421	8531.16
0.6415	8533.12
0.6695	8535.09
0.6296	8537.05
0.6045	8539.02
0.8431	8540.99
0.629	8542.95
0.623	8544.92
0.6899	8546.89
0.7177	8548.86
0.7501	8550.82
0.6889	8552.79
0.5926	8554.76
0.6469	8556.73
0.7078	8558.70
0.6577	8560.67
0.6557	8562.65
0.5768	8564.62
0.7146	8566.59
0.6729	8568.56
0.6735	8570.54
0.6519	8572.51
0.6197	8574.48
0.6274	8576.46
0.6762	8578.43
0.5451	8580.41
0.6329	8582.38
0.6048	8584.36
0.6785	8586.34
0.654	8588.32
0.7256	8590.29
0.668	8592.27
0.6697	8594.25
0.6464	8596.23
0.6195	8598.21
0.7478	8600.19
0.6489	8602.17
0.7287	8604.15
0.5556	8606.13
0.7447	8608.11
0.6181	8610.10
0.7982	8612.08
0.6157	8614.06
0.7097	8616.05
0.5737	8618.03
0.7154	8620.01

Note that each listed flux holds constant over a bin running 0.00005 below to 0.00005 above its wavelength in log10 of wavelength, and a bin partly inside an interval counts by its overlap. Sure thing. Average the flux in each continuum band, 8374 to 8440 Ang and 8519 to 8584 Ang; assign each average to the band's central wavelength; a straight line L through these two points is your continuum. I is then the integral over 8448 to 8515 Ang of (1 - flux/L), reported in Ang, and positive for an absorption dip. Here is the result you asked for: 3.35 Ang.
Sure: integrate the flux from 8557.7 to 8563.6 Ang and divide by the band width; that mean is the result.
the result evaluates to 0.673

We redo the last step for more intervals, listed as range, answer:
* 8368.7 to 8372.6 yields 0.609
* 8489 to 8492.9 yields 0.574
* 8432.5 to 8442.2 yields 0.595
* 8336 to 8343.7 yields 0.655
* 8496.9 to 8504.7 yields 0.6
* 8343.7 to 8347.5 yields 0.663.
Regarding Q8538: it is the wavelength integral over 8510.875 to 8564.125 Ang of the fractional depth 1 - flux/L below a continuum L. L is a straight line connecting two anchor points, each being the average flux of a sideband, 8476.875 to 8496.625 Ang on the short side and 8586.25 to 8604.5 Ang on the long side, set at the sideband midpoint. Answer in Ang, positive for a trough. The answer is -1.4 Ang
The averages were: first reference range 0.6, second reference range 0.677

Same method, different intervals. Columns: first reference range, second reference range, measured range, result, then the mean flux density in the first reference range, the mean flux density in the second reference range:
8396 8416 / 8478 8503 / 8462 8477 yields 0.9 Ang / 0.651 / 0.601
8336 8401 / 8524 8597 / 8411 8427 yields 0.8 Ang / 0.632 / 0.66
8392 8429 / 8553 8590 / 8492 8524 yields 0.6 Ang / 0.634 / 0.646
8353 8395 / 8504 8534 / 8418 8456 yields 0.4 Ang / 0.624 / 0.652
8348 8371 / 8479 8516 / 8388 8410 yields -1.5 Ang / 0.605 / 0.624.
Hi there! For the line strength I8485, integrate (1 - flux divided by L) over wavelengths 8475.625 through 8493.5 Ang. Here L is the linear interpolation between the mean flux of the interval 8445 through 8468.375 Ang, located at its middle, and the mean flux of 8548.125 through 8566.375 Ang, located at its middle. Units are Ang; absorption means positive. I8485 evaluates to 0.91 Ang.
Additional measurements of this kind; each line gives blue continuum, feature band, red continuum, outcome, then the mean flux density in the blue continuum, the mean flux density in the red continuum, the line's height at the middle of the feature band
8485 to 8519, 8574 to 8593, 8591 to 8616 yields 0.6 Ang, 0.621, 0.674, 0.663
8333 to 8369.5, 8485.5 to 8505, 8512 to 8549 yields 1.4 Ang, 0.626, 0.646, 0.642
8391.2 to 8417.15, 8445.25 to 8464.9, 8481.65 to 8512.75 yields 0.2 Ang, 0.637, 0.631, 0.634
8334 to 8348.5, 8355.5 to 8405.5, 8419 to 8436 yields 0.9 Ang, 0.657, 0.632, 0.646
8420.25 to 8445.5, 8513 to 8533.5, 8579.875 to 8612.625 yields 0.5 Ang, 0.63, 0.664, 0.649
